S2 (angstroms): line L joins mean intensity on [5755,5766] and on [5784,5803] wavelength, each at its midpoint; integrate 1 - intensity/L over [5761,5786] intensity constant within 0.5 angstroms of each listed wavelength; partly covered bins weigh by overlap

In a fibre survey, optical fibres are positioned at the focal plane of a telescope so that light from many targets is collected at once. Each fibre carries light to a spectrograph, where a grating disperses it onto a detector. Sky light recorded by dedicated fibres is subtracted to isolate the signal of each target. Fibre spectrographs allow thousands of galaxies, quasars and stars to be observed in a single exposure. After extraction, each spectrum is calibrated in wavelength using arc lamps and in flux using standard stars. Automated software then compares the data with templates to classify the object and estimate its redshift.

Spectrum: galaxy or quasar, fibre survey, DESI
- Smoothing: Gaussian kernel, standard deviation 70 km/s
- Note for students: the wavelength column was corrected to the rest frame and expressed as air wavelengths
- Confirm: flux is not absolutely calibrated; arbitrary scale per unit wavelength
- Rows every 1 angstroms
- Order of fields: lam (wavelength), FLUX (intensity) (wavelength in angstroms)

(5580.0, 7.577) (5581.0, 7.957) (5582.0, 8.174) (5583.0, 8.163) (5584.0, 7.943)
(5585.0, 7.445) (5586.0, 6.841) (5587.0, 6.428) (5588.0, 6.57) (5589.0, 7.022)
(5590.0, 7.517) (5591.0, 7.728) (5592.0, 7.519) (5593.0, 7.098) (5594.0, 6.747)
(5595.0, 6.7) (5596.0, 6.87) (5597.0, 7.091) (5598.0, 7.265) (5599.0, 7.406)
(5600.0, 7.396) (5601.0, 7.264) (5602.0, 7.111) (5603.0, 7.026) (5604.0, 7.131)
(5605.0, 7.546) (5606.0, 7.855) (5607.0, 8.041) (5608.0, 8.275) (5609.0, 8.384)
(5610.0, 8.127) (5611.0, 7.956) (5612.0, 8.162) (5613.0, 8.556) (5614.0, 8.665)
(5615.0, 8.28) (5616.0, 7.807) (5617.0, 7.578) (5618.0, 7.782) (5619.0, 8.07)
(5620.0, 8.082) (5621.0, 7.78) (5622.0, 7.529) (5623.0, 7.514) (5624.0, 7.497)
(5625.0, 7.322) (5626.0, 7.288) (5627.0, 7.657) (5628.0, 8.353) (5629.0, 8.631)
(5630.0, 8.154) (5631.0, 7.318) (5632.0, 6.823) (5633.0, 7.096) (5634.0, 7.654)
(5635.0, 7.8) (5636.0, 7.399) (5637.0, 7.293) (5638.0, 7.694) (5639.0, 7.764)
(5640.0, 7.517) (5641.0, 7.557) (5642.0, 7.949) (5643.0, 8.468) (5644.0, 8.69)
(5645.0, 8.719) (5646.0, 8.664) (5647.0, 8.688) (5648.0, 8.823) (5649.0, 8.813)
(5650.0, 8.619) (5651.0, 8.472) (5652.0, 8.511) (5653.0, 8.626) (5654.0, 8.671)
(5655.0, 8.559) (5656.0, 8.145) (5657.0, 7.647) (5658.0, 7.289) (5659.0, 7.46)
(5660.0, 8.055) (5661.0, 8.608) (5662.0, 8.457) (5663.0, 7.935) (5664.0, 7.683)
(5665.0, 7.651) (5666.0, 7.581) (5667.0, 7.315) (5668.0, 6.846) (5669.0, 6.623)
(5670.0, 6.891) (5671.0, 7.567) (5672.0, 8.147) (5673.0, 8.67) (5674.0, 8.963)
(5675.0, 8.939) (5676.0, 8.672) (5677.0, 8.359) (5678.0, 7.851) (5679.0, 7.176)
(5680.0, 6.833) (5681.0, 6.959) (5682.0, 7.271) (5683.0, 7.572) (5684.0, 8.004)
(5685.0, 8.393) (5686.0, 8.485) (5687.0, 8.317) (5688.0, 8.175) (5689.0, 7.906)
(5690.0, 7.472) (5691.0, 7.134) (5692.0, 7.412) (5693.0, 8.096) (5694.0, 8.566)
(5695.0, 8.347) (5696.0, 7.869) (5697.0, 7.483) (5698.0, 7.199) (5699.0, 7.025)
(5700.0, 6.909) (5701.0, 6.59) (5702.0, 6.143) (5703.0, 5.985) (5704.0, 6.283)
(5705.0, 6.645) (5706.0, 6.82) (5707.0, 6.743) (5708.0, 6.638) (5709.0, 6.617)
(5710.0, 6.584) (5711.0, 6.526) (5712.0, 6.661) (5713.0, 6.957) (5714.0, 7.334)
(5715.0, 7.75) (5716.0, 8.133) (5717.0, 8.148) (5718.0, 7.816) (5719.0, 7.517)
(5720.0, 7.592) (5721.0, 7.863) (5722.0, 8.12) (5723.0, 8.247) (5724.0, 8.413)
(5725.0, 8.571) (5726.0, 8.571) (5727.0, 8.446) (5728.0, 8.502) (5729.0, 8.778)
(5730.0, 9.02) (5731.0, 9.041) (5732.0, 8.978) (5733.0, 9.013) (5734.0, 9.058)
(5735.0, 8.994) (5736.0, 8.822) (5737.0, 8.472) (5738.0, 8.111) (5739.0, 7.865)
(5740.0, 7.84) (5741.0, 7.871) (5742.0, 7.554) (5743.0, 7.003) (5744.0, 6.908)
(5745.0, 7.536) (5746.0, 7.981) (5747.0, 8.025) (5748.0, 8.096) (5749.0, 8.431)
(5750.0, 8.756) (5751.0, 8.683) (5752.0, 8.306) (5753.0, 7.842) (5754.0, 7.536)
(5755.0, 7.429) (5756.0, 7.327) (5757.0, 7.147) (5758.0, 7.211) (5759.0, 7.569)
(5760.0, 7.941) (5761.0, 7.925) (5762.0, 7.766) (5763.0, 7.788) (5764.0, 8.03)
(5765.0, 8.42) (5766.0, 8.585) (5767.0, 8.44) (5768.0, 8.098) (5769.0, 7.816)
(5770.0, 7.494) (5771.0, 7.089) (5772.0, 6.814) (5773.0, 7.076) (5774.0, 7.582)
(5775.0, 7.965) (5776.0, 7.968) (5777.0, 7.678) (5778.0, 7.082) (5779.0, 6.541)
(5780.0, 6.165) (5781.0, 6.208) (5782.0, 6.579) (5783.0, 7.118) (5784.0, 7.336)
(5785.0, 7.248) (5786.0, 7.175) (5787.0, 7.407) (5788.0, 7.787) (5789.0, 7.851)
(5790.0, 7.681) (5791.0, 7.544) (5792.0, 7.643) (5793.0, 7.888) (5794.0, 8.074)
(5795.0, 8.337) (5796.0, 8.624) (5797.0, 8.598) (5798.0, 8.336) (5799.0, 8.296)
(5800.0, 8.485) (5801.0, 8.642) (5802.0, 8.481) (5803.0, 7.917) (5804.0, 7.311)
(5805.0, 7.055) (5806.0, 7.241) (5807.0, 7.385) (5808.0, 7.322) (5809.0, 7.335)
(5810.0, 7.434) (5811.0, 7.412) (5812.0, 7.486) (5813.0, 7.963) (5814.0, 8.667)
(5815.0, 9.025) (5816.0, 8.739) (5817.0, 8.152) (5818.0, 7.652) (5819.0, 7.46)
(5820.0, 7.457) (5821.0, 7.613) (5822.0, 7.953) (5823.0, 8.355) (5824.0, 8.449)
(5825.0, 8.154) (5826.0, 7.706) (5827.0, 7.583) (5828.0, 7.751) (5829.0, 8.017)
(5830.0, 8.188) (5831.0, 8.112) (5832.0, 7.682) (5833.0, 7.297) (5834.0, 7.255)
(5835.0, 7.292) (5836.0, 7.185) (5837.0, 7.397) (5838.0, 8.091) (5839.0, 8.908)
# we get 1.2 angstroms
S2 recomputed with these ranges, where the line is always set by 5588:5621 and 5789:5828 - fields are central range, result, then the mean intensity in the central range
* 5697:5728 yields 1.9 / 7.32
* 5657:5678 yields -0.5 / 7.88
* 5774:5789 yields 1.3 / 7.2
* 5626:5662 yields -1.8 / 8.06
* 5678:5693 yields 0.1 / 7.67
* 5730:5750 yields -1.0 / 8.22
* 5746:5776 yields 0.1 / 7.84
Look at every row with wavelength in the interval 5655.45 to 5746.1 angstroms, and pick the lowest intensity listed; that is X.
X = 5.985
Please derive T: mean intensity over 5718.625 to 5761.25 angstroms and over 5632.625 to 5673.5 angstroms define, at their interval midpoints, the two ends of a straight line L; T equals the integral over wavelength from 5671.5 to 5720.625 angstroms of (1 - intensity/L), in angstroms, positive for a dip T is 3.3 angstroms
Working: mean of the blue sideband 7.97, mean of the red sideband 8.12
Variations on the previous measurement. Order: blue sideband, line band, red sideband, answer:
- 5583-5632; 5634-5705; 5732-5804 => -1.35 angstroms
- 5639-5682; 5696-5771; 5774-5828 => 1.06 angstroms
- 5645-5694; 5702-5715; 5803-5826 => 2.08 angstroms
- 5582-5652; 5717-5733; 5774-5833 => -1.32 angstroms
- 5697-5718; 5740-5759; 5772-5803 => -1.19 angstroms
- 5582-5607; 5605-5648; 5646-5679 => -1.50 angstroms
